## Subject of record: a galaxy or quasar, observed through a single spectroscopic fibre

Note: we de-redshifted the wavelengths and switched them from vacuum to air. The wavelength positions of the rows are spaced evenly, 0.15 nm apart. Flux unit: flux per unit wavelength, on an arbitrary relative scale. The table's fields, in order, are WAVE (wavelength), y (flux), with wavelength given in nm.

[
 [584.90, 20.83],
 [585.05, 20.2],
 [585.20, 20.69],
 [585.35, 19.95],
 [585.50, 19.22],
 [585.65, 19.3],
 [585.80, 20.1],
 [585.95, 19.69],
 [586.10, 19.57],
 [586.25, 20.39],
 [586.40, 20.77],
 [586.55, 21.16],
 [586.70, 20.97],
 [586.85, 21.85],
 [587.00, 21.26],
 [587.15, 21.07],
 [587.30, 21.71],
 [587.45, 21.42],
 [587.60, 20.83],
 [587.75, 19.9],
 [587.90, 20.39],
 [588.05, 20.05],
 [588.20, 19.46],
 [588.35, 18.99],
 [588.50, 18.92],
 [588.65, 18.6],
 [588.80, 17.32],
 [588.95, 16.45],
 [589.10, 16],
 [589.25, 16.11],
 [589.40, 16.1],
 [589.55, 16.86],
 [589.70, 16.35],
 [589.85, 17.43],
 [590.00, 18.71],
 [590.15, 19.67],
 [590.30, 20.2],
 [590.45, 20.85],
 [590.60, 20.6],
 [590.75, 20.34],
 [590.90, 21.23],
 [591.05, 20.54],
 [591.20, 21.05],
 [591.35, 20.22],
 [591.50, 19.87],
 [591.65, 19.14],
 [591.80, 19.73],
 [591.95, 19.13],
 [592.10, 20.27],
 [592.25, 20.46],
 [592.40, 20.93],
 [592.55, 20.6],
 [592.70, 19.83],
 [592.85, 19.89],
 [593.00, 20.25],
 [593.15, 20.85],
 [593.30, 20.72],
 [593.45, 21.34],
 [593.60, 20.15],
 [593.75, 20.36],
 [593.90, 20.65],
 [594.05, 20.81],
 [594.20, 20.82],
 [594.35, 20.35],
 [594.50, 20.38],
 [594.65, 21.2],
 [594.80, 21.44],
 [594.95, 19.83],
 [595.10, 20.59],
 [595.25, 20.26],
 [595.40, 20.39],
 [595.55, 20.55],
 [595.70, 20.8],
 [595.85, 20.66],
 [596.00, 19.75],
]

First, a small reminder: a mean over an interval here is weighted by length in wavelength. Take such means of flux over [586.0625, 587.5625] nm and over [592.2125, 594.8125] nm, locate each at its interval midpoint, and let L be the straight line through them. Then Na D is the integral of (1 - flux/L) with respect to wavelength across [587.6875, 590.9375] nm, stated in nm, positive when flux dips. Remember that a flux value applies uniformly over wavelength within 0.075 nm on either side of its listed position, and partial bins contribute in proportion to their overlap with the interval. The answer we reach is 0.35 nm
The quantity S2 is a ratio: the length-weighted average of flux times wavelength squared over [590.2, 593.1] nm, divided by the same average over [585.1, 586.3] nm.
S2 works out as 1.0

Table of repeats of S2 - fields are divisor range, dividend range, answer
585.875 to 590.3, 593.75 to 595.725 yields 1.09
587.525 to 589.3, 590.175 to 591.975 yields 1.10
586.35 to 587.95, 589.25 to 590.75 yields 0.89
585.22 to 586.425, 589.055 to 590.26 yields 0.88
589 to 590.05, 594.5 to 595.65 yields 1.25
